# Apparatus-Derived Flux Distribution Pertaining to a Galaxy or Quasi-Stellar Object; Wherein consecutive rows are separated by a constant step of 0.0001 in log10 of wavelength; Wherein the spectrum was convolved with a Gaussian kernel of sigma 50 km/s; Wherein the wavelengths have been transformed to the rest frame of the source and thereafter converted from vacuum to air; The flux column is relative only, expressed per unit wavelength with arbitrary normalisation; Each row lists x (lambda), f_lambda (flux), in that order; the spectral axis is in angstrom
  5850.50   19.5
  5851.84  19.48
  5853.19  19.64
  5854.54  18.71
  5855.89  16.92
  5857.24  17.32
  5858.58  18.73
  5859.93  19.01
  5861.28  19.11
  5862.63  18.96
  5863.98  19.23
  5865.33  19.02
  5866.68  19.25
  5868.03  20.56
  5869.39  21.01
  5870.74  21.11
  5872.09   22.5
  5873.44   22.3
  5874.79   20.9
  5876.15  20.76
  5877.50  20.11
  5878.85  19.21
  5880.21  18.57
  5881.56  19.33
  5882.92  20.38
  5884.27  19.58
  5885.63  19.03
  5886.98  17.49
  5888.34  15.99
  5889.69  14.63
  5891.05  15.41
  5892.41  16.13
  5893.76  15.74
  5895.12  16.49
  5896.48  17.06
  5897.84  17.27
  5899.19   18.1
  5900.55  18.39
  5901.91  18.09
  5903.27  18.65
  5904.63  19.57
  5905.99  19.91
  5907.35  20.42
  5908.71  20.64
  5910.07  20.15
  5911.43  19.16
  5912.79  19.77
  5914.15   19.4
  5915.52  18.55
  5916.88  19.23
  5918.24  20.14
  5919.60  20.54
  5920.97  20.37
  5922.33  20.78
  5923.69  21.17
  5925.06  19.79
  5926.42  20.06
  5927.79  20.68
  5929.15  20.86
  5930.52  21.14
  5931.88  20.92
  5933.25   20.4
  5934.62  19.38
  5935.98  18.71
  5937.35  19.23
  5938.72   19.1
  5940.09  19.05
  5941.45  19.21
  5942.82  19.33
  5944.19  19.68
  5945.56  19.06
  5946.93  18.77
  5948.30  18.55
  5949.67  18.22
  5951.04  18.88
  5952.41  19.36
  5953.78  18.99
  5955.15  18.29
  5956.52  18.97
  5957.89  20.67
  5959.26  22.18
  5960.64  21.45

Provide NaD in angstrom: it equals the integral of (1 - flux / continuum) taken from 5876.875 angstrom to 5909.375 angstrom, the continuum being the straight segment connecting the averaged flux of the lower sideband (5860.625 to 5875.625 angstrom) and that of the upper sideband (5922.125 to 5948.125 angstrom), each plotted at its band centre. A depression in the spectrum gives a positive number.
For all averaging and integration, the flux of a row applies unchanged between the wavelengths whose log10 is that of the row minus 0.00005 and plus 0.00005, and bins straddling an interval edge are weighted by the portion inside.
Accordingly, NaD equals 3.20 angstrom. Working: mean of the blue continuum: 20.4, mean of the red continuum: 19.8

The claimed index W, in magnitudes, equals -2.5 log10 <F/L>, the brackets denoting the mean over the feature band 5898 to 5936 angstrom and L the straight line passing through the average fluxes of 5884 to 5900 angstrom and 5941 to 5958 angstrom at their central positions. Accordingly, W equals -0.12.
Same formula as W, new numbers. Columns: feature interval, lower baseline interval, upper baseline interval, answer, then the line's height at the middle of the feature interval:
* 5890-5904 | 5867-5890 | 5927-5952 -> 0.152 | 19.6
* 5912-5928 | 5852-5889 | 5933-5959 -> -0.041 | 19.3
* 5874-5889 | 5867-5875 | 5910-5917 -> 0.087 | 20.8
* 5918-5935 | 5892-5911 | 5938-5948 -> -0.092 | 18.8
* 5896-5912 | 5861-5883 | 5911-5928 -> 0.058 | 20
